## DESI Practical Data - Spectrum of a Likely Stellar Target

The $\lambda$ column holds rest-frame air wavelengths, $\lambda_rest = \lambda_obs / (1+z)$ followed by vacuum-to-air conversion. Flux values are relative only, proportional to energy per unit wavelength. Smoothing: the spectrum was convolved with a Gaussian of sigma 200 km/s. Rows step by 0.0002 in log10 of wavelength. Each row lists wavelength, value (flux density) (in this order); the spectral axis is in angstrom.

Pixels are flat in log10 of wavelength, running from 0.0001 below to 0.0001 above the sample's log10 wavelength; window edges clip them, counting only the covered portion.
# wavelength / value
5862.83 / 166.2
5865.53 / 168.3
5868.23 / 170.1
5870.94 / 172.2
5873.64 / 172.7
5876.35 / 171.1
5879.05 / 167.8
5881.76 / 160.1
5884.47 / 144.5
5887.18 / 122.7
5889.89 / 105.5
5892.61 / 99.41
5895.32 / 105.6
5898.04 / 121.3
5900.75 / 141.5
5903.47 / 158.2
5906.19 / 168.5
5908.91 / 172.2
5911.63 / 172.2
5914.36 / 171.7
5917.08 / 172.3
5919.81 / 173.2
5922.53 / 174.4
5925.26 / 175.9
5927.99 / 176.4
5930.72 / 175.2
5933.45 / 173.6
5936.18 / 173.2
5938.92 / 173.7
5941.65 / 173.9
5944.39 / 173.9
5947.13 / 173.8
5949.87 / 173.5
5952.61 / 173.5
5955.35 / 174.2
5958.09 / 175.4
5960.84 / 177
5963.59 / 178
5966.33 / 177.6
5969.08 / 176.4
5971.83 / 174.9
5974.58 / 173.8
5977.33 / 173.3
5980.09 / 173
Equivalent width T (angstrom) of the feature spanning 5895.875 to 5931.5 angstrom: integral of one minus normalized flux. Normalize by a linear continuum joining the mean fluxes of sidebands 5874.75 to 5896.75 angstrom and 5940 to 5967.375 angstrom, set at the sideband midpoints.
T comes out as -2.92 angstrom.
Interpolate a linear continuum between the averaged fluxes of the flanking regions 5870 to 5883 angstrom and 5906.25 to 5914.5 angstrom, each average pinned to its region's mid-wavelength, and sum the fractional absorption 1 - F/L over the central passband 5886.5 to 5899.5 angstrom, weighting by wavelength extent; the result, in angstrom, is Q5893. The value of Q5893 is 4.55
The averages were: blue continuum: 169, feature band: 111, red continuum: 171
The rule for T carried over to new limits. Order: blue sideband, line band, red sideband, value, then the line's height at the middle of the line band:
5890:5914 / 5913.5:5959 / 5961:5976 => -4.24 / 159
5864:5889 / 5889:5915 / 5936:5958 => 3.75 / 165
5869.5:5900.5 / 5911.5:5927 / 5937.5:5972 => -1.58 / 157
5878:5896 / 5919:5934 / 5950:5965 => -1.90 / 155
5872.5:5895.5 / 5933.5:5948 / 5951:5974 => -0.68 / 166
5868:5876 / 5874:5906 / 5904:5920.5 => 6.14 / 171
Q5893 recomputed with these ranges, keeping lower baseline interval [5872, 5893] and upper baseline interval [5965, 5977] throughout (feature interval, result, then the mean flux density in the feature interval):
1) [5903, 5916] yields -1.2 angstrom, 169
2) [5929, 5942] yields -0.8 angstrom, 174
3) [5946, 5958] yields -0.3 angstrom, 174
